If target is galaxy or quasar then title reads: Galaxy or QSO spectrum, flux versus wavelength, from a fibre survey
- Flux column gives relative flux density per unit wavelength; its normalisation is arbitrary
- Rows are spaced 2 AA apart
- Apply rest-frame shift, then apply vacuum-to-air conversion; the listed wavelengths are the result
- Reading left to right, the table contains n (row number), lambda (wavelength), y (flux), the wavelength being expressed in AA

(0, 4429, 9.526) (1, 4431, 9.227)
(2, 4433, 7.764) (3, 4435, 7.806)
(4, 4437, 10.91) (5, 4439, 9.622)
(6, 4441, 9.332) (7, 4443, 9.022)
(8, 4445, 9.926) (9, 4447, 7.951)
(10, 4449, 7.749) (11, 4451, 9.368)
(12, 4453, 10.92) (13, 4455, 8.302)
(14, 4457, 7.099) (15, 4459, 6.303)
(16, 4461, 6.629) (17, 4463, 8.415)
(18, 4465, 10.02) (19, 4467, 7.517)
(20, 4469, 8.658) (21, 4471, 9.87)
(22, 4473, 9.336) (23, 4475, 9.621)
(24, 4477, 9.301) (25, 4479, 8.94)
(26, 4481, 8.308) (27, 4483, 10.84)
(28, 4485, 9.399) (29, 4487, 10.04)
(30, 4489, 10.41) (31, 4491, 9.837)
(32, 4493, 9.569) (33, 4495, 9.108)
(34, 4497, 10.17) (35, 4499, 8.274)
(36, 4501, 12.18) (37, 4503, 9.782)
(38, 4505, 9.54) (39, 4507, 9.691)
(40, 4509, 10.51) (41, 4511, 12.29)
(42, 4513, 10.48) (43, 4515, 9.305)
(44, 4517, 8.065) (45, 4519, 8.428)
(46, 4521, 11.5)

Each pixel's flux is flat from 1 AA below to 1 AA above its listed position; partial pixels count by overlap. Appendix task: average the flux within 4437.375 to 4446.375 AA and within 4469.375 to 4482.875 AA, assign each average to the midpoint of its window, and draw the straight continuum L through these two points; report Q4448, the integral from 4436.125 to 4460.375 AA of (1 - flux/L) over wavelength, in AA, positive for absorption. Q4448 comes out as 1.66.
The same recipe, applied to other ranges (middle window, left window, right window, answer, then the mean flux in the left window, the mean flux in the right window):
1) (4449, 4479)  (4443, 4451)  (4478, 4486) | 1.28 AA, 8.71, 9.37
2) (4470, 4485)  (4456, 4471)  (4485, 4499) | -1.11 AA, 7.94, 9.71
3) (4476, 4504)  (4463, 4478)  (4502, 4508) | -0.84 AA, 9.14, 9.67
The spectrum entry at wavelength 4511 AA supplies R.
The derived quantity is 12.29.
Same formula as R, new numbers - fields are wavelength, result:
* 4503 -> 9.782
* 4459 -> 6.303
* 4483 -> 10.84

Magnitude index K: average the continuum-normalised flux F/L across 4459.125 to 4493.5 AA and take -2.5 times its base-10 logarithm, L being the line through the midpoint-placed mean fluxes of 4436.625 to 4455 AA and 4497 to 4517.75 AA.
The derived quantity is 0.06 mag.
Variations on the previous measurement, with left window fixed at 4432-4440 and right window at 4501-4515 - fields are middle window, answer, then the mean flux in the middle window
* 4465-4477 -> 0.069 mag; 9.11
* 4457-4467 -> 0.228 mag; 7.73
